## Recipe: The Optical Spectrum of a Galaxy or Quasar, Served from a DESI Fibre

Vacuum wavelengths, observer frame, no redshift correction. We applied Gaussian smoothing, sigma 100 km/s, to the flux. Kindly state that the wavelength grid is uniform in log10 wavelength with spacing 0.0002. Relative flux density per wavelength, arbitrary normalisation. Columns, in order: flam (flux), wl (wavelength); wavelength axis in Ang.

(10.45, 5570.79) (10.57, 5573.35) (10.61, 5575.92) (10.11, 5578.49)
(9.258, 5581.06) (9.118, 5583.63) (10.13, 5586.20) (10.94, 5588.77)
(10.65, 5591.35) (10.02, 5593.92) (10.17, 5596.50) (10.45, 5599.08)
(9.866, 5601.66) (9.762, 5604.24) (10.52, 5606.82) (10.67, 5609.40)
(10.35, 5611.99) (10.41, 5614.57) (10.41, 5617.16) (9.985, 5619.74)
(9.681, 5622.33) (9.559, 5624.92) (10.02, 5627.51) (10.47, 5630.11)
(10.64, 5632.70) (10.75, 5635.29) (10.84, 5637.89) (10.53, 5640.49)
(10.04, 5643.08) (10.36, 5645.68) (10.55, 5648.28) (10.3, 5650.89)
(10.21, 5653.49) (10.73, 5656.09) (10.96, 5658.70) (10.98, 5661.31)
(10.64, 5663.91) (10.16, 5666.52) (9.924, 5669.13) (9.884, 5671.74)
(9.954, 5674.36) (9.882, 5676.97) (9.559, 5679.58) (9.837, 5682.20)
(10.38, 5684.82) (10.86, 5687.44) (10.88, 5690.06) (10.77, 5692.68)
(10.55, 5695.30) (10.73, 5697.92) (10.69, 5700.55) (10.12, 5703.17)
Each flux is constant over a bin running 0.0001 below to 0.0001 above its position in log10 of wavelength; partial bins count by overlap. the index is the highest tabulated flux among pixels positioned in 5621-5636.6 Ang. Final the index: 10.75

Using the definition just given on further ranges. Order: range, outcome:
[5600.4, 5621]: 10.67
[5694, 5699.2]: 10.73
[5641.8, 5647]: 10.36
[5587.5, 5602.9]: 10.94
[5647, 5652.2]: 10.55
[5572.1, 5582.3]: 10.61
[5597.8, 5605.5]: 10.45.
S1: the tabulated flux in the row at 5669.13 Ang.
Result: 9.924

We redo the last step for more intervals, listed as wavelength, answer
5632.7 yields 10.64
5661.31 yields 10.98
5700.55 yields 10.69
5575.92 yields 10.61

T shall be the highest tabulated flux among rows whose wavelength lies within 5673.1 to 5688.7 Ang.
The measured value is 10.86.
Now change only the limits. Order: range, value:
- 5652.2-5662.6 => 10.98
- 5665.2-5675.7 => 10.16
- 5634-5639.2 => 10.84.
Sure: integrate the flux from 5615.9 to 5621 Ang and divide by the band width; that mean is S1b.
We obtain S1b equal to 10.2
